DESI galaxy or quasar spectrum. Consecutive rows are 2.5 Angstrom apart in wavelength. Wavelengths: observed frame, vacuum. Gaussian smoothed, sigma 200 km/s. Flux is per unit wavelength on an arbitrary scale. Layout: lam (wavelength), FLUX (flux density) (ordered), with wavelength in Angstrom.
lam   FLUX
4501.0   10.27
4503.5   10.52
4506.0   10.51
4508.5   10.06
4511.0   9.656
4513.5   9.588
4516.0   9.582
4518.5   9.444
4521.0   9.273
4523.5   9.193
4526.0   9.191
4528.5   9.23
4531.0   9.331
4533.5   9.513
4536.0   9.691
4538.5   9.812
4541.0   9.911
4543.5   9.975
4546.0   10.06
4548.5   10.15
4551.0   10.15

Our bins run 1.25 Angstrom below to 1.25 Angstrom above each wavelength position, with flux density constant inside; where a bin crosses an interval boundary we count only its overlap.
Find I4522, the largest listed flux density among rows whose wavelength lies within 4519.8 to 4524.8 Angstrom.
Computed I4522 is 9.273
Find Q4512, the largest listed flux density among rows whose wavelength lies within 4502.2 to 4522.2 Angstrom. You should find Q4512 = 10.52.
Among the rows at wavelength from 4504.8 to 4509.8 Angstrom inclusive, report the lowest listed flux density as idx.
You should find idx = 10.06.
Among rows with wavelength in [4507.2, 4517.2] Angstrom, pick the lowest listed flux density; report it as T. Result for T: 9.582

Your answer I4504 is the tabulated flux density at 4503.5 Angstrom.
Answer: 10.52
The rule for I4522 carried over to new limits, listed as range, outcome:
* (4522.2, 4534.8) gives 9.513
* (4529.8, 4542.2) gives 9.911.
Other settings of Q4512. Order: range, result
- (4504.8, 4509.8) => 10.51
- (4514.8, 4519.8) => 9.582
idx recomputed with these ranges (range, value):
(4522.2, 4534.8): 9.191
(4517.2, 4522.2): 9.273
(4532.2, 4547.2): 9.513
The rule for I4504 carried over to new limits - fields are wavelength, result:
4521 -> 9.273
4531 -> 9.331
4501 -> 10.27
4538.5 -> 9.812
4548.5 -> 10.15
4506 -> 10.51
